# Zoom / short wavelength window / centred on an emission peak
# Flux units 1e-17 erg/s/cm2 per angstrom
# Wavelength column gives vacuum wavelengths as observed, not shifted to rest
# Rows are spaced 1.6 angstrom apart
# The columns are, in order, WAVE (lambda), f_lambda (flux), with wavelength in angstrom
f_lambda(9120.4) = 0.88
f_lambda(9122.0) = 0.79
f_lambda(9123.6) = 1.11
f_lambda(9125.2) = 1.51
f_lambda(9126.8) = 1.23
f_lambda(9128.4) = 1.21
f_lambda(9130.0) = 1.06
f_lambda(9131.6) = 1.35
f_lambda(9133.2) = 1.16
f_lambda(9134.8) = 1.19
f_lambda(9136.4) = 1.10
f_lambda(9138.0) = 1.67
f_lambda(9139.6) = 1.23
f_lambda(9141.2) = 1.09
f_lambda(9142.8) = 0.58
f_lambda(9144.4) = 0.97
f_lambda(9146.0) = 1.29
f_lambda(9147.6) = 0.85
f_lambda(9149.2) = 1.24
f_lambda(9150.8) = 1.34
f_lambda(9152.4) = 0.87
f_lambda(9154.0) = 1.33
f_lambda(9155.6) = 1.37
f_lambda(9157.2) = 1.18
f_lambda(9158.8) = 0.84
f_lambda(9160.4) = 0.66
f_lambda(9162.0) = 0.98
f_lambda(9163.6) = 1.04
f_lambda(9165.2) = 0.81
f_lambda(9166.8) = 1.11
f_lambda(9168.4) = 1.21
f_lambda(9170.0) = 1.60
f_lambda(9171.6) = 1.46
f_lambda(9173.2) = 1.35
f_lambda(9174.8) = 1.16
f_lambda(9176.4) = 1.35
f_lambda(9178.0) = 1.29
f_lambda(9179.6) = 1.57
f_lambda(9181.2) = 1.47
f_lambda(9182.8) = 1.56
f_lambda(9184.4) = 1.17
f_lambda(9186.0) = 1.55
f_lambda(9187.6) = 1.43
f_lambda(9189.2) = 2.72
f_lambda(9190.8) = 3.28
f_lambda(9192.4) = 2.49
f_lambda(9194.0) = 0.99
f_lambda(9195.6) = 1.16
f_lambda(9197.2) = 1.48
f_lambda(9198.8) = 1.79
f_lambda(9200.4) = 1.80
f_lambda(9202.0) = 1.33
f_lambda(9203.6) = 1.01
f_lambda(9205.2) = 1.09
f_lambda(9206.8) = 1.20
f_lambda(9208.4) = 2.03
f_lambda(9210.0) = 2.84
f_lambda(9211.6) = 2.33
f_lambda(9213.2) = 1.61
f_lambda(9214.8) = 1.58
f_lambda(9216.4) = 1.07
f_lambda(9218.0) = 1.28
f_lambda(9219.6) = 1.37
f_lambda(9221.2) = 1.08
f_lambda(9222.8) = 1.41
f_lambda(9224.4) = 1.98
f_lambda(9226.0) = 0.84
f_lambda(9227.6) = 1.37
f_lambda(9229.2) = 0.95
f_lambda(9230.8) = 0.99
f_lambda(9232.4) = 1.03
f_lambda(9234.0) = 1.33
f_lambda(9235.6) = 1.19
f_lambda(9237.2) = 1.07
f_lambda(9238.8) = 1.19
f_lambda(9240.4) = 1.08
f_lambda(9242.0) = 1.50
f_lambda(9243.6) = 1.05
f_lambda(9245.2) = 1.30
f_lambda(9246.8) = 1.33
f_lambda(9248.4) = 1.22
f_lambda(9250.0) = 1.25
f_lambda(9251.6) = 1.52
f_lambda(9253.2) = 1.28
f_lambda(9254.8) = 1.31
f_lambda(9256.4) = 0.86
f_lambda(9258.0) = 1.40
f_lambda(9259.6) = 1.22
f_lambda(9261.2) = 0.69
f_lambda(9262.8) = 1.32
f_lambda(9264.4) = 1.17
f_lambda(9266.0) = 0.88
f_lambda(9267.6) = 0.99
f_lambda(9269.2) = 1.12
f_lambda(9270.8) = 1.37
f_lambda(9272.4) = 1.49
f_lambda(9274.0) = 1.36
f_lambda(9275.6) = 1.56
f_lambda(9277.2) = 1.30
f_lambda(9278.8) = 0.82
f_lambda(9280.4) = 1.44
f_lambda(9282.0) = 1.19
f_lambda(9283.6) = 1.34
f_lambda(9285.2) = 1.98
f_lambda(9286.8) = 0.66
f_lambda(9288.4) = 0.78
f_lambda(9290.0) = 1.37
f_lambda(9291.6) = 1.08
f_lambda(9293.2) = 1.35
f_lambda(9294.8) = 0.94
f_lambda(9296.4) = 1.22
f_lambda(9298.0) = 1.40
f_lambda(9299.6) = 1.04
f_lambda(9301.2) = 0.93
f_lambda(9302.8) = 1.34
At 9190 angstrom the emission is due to [S II]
